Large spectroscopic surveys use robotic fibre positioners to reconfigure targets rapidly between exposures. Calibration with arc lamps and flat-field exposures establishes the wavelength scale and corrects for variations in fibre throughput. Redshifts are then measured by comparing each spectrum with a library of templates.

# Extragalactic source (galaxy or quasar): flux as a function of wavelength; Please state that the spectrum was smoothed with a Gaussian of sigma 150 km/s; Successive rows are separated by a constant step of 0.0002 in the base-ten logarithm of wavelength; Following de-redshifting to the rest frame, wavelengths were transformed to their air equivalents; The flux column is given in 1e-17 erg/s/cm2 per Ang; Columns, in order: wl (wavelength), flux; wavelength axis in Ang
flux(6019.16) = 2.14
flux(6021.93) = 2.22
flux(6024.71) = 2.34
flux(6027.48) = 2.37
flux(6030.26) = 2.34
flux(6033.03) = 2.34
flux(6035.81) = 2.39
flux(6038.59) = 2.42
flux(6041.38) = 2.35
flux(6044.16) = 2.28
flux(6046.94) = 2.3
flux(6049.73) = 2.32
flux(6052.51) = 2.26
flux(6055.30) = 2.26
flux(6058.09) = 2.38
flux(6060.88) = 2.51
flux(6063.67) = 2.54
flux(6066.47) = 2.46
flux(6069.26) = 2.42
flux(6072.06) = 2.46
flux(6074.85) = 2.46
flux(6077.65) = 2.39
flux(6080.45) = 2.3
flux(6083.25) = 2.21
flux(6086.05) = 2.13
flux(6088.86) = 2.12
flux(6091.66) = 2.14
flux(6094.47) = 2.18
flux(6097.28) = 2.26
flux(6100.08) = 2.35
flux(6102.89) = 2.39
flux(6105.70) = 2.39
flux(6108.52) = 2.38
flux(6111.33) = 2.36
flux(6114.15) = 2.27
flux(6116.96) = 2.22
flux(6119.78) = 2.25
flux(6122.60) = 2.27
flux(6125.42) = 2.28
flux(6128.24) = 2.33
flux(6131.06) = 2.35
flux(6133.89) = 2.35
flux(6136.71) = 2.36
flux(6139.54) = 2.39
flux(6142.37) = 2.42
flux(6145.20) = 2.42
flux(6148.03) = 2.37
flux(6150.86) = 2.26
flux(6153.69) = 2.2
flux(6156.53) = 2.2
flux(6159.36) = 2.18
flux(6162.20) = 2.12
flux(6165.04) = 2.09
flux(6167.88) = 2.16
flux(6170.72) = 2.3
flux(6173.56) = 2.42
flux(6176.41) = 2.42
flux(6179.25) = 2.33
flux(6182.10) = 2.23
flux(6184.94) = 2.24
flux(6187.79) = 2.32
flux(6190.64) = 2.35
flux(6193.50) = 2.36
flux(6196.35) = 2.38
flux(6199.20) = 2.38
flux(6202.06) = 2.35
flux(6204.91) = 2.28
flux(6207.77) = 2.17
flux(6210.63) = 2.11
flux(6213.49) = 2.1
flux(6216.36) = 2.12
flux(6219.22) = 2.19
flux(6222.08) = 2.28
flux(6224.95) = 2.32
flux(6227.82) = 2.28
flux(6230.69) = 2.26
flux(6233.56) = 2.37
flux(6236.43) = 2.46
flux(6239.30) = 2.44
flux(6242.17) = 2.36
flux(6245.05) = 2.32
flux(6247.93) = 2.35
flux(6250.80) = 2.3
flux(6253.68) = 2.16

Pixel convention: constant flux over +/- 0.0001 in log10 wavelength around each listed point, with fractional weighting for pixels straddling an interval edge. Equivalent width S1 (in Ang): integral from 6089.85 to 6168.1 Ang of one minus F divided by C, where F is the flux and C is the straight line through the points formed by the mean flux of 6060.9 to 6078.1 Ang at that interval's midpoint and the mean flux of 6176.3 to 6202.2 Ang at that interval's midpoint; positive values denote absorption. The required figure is 3.7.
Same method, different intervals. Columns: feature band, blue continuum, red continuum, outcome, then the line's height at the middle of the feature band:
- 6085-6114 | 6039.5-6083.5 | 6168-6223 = 0.9 Ang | 2.35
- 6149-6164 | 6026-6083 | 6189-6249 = 0.8 Ang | 2.33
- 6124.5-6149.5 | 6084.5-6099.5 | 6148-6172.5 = -1.9 Ang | 2.19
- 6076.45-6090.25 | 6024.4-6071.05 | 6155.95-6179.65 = 0.6 Ang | 2.33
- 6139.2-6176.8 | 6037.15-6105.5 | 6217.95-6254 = 0.8 Ang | 2.32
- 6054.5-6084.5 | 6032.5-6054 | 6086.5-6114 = -1.2 Ang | 2.31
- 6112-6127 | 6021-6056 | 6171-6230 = 0.3 Ang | 2.3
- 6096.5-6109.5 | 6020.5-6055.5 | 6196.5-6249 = -0.3 Ang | 2.31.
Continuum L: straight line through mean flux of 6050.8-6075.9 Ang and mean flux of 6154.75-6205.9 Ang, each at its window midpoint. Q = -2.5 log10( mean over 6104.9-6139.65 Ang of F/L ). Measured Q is 0.01 mag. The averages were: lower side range 2.42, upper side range 2.28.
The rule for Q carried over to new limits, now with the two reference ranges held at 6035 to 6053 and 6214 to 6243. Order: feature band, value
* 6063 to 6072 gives -0.06 mag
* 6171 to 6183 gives -0.02 mag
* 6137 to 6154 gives -0.02 mag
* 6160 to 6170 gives 0.08 mag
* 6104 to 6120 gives 0.00 mag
